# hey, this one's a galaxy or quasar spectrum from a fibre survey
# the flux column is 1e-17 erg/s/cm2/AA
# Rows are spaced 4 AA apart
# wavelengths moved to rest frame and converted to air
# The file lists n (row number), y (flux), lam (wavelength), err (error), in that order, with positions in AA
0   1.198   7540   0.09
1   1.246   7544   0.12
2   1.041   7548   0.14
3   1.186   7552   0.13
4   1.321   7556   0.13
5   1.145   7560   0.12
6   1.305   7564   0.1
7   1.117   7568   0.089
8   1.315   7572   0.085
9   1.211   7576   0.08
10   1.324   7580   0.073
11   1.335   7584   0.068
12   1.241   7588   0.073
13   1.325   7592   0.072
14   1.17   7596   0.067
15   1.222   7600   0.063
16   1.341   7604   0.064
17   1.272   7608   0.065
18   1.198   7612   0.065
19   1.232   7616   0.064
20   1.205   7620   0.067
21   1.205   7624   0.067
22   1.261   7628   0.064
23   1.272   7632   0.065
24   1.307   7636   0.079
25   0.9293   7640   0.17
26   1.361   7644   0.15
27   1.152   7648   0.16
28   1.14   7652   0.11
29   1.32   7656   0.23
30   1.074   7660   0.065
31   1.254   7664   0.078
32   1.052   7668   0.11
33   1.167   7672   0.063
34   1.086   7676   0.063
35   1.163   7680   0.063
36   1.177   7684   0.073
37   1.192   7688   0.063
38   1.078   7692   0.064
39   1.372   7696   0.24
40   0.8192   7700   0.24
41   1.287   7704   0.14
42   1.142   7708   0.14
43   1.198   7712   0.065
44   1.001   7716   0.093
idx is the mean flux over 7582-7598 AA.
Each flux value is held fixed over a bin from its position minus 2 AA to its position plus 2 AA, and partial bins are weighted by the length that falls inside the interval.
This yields 1.27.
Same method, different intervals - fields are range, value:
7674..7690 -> 1.15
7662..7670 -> 1.15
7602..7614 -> 1.27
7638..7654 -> 1.15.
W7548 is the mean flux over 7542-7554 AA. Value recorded 1.16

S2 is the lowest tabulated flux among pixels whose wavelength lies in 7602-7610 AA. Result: 1.272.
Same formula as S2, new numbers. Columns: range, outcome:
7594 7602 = 1.17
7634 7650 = 0.9293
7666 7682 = 1.052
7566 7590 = 1.117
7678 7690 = 1.163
